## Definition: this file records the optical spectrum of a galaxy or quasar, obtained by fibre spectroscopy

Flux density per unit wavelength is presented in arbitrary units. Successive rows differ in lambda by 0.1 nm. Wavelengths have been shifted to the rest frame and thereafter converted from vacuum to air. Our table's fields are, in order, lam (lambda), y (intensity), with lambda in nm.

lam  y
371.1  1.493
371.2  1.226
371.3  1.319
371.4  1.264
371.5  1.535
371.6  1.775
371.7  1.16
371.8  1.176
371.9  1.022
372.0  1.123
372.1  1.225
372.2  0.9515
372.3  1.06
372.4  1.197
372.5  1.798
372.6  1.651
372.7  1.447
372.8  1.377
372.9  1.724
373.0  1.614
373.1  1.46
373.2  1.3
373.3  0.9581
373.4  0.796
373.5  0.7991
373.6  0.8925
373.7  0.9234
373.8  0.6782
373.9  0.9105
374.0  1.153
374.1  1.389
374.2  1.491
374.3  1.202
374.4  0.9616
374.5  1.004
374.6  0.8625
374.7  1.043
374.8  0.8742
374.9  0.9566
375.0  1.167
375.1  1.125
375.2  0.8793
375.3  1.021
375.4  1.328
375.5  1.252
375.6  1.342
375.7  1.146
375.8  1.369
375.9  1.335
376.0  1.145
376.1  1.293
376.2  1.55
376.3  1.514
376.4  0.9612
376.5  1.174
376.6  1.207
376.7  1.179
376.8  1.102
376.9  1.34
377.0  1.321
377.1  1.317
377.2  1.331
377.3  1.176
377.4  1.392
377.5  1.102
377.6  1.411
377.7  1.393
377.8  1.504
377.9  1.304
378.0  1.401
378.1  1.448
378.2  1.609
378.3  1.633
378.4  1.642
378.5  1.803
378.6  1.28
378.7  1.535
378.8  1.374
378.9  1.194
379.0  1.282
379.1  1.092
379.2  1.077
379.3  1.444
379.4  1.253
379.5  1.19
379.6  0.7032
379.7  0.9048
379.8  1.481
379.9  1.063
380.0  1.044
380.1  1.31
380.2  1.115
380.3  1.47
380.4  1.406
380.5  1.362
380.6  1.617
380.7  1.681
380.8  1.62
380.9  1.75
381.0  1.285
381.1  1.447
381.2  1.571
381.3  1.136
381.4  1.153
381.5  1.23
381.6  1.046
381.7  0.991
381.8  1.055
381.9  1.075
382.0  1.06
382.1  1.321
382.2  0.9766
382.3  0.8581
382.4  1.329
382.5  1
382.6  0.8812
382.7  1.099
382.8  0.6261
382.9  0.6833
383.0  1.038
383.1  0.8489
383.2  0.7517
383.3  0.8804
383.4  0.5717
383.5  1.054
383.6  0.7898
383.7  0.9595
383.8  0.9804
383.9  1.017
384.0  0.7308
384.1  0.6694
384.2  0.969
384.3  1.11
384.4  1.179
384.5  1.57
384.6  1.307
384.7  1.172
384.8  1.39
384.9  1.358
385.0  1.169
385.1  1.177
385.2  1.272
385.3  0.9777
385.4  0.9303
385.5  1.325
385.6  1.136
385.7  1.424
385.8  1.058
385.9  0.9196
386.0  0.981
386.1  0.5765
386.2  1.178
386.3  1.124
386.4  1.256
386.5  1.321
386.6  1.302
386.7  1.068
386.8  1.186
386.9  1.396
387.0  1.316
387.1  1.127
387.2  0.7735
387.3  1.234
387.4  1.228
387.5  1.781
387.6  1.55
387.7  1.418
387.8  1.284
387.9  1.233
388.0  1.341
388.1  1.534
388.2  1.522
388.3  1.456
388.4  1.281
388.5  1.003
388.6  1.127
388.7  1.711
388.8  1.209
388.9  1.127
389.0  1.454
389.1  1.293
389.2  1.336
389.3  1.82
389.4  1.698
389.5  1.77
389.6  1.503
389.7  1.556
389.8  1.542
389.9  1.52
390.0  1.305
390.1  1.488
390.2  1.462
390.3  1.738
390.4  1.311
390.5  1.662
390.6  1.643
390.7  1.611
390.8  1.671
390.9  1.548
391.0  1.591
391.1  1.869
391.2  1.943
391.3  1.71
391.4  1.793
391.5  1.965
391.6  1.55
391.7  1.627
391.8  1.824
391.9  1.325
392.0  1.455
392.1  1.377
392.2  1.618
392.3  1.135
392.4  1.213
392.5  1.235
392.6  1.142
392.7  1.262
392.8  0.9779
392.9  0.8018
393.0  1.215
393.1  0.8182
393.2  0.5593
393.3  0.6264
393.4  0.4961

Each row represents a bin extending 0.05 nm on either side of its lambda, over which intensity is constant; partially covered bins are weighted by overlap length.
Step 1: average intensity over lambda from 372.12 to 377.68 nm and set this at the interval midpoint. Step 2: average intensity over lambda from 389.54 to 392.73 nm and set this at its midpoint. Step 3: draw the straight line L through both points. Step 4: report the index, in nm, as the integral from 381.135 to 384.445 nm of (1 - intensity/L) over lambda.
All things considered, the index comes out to 0.903 nm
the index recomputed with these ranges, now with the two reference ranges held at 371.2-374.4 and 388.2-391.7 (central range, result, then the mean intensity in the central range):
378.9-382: 0.25 nm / 1.26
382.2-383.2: 0.35 nm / 0.923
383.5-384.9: 0.35 nm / 1.07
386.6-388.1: 0.20 nm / 1.29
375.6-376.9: 0.04 nm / 1.26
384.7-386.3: 0.36 nm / 1.13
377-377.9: -0.01 nm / 1.33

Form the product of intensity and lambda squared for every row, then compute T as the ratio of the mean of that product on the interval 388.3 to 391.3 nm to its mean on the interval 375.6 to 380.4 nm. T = 1.2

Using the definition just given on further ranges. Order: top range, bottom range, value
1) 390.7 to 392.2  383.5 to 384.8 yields 1.64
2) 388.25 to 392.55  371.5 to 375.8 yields 1.40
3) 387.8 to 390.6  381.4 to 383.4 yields 1.53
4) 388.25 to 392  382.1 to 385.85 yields 1.53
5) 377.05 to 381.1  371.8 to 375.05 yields 1.20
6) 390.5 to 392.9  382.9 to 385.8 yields 1.49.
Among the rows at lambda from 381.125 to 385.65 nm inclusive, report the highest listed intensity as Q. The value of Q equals 1.571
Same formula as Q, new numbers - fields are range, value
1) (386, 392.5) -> 1.965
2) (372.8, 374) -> 1.724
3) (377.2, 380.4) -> 1.803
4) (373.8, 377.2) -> 1.55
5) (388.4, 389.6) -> 1.82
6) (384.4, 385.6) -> 1.57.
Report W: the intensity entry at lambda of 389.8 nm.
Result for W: 1.542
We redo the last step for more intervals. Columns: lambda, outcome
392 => 1.455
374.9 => 0.9566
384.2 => 0.969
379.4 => 1.253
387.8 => 1.284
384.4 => 1.179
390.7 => 1.611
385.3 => 0.9777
